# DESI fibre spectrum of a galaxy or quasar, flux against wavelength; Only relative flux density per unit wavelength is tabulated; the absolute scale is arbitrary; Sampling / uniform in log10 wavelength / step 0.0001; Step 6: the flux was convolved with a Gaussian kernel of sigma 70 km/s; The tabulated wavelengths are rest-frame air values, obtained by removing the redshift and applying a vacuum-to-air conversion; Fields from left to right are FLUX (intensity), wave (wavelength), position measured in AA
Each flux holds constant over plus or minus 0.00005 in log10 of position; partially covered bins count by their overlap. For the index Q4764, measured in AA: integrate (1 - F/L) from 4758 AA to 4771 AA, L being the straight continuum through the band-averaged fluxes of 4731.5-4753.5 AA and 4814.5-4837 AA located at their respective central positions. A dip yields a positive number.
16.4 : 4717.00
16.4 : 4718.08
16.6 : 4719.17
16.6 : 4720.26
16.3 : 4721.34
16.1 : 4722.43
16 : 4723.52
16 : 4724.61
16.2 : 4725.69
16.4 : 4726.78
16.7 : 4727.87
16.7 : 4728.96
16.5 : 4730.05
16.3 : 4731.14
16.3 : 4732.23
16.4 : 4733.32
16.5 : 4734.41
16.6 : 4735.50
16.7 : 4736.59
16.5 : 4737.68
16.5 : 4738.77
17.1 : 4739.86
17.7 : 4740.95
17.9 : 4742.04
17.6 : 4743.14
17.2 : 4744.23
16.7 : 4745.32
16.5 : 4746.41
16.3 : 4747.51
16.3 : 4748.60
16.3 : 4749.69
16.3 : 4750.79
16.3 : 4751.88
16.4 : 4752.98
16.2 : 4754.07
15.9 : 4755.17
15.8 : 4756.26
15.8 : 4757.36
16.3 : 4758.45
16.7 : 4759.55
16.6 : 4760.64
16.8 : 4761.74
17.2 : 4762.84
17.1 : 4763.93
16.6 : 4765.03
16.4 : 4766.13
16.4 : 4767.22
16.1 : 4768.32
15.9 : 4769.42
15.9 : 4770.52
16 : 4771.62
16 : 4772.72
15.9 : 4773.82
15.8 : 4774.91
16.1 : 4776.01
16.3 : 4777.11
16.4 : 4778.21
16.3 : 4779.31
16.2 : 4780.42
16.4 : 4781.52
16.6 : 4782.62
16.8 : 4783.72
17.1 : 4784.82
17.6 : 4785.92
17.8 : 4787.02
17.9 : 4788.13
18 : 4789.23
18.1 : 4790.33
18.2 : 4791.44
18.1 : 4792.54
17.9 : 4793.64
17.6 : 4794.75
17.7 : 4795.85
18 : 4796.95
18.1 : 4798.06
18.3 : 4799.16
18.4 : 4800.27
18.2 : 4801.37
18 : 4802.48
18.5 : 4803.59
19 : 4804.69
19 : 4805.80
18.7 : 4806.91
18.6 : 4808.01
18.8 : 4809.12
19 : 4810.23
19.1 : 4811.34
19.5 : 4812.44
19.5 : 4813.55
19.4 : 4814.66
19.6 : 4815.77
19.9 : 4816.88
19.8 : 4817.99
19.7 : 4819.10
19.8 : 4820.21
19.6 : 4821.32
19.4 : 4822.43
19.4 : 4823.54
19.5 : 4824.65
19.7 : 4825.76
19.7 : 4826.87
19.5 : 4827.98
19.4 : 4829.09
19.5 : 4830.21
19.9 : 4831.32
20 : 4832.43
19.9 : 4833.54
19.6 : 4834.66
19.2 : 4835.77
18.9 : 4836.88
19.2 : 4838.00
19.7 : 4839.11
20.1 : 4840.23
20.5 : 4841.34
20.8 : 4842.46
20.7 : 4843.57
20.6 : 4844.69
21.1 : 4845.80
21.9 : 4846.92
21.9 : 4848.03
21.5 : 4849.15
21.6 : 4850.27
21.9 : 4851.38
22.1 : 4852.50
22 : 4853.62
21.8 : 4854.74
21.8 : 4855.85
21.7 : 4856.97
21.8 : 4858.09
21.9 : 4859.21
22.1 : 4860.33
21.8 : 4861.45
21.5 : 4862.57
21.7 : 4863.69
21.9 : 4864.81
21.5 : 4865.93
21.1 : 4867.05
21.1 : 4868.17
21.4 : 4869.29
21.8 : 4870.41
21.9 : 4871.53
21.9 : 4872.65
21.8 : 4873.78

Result 0.72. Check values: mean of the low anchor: 16.7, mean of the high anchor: 19.6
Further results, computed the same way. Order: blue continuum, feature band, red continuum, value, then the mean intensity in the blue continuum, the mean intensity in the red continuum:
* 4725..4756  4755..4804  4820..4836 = 2.65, 16.6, 19.6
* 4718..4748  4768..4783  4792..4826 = 1.47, 16.6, 18.9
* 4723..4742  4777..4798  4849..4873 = 1.60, 16.6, 21.7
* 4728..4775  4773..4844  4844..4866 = 2.90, 16.5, 21.7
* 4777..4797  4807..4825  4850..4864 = -0.19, 17.3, 21.8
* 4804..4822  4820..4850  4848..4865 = 0.75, 19.3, 21.8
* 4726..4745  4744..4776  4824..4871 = 2.44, 16.8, 20.8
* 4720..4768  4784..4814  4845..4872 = 1.12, 16.5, 21.7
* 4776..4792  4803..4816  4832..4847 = -0.40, 17.1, 20.1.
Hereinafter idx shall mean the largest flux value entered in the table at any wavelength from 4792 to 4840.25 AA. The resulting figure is 20.1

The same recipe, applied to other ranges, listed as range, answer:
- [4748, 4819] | 19.9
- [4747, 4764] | 17.2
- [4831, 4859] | 22.1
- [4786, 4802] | 18.4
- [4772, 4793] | 18.2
